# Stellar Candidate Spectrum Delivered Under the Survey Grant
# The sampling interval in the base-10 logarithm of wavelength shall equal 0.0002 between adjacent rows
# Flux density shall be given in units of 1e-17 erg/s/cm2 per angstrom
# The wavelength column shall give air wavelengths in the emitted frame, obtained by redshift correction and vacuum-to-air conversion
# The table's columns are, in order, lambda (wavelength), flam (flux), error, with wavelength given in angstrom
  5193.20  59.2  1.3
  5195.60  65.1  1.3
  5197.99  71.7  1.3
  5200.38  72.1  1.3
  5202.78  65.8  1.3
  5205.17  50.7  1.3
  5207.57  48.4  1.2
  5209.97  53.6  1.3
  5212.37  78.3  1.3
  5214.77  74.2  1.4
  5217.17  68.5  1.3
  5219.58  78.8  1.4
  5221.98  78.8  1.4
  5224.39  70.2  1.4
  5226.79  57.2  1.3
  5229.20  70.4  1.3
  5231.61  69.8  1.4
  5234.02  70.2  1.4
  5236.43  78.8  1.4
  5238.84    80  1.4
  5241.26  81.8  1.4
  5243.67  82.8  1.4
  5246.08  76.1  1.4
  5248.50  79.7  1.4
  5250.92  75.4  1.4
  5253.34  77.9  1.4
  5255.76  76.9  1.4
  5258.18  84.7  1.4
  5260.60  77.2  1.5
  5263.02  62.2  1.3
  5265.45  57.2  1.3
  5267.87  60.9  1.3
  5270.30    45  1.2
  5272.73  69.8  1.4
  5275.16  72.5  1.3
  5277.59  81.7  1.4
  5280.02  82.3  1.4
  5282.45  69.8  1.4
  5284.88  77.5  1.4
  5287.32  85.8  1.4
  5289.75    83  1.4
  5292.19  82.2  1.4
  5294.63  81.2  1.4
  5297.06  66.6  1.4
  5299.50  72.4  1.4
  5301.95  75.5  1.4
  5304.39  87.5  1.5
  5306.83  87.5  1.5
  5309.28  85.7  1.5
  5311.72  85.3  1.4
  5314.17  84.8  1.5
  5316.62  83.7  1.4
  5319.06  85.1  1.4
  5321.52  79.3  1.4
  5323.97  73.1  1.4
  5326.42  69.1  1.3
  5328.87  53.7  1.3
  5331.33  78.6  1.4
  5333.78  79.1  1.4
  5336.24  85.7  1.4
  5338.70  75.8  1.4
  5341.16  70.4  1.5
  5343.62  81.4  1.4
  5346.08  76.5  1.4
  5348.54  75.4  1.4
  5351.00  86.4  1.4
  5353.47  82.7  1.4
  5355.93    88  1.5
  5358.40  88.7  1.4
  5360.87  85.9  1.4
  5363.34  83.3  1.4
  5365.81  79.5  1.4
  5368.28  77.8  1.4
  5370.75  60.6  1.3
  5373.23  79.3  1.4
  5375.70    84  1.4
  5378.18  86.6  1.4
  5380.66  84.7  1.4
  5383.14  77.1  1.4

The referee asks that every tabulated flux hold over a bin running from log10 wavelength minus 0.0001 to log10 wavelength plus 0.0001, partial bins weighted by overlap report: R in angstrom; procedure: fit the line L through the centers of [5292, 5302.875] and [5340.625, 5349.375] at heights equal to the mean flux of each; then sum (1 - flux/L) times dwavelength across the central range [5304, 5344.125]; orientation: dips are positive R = -1.7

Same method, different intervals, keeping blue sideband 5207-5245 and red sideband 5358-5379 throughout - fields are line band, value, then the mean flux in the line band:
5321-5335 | 1.1 angstrom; 71.8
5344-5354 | -0.1 angstrom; 80.2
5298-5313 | -1.1 angstrom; 82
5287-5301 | -0.4 angstrom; 78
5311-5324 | -0.9 angstrom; 82.5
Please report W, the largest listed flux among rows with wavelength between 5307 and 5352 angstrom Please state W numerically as 86.4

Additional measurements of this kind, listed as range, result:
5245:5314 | 87.5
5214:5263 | 84.7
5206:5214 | 78.3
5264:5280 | 81.7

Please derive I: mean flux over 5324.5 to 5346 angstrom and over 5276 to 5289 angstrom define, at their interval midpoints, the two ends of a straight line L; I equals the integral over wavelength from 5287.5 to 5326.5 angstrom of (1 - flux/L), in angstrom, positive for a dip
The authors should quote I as -1.8 angstrom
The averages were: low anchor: 79.4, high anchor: 74.3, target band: 80.6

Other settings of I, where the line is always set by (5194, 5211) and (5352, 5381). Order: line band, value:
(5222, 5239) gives -1.7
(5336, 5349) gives 0.3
